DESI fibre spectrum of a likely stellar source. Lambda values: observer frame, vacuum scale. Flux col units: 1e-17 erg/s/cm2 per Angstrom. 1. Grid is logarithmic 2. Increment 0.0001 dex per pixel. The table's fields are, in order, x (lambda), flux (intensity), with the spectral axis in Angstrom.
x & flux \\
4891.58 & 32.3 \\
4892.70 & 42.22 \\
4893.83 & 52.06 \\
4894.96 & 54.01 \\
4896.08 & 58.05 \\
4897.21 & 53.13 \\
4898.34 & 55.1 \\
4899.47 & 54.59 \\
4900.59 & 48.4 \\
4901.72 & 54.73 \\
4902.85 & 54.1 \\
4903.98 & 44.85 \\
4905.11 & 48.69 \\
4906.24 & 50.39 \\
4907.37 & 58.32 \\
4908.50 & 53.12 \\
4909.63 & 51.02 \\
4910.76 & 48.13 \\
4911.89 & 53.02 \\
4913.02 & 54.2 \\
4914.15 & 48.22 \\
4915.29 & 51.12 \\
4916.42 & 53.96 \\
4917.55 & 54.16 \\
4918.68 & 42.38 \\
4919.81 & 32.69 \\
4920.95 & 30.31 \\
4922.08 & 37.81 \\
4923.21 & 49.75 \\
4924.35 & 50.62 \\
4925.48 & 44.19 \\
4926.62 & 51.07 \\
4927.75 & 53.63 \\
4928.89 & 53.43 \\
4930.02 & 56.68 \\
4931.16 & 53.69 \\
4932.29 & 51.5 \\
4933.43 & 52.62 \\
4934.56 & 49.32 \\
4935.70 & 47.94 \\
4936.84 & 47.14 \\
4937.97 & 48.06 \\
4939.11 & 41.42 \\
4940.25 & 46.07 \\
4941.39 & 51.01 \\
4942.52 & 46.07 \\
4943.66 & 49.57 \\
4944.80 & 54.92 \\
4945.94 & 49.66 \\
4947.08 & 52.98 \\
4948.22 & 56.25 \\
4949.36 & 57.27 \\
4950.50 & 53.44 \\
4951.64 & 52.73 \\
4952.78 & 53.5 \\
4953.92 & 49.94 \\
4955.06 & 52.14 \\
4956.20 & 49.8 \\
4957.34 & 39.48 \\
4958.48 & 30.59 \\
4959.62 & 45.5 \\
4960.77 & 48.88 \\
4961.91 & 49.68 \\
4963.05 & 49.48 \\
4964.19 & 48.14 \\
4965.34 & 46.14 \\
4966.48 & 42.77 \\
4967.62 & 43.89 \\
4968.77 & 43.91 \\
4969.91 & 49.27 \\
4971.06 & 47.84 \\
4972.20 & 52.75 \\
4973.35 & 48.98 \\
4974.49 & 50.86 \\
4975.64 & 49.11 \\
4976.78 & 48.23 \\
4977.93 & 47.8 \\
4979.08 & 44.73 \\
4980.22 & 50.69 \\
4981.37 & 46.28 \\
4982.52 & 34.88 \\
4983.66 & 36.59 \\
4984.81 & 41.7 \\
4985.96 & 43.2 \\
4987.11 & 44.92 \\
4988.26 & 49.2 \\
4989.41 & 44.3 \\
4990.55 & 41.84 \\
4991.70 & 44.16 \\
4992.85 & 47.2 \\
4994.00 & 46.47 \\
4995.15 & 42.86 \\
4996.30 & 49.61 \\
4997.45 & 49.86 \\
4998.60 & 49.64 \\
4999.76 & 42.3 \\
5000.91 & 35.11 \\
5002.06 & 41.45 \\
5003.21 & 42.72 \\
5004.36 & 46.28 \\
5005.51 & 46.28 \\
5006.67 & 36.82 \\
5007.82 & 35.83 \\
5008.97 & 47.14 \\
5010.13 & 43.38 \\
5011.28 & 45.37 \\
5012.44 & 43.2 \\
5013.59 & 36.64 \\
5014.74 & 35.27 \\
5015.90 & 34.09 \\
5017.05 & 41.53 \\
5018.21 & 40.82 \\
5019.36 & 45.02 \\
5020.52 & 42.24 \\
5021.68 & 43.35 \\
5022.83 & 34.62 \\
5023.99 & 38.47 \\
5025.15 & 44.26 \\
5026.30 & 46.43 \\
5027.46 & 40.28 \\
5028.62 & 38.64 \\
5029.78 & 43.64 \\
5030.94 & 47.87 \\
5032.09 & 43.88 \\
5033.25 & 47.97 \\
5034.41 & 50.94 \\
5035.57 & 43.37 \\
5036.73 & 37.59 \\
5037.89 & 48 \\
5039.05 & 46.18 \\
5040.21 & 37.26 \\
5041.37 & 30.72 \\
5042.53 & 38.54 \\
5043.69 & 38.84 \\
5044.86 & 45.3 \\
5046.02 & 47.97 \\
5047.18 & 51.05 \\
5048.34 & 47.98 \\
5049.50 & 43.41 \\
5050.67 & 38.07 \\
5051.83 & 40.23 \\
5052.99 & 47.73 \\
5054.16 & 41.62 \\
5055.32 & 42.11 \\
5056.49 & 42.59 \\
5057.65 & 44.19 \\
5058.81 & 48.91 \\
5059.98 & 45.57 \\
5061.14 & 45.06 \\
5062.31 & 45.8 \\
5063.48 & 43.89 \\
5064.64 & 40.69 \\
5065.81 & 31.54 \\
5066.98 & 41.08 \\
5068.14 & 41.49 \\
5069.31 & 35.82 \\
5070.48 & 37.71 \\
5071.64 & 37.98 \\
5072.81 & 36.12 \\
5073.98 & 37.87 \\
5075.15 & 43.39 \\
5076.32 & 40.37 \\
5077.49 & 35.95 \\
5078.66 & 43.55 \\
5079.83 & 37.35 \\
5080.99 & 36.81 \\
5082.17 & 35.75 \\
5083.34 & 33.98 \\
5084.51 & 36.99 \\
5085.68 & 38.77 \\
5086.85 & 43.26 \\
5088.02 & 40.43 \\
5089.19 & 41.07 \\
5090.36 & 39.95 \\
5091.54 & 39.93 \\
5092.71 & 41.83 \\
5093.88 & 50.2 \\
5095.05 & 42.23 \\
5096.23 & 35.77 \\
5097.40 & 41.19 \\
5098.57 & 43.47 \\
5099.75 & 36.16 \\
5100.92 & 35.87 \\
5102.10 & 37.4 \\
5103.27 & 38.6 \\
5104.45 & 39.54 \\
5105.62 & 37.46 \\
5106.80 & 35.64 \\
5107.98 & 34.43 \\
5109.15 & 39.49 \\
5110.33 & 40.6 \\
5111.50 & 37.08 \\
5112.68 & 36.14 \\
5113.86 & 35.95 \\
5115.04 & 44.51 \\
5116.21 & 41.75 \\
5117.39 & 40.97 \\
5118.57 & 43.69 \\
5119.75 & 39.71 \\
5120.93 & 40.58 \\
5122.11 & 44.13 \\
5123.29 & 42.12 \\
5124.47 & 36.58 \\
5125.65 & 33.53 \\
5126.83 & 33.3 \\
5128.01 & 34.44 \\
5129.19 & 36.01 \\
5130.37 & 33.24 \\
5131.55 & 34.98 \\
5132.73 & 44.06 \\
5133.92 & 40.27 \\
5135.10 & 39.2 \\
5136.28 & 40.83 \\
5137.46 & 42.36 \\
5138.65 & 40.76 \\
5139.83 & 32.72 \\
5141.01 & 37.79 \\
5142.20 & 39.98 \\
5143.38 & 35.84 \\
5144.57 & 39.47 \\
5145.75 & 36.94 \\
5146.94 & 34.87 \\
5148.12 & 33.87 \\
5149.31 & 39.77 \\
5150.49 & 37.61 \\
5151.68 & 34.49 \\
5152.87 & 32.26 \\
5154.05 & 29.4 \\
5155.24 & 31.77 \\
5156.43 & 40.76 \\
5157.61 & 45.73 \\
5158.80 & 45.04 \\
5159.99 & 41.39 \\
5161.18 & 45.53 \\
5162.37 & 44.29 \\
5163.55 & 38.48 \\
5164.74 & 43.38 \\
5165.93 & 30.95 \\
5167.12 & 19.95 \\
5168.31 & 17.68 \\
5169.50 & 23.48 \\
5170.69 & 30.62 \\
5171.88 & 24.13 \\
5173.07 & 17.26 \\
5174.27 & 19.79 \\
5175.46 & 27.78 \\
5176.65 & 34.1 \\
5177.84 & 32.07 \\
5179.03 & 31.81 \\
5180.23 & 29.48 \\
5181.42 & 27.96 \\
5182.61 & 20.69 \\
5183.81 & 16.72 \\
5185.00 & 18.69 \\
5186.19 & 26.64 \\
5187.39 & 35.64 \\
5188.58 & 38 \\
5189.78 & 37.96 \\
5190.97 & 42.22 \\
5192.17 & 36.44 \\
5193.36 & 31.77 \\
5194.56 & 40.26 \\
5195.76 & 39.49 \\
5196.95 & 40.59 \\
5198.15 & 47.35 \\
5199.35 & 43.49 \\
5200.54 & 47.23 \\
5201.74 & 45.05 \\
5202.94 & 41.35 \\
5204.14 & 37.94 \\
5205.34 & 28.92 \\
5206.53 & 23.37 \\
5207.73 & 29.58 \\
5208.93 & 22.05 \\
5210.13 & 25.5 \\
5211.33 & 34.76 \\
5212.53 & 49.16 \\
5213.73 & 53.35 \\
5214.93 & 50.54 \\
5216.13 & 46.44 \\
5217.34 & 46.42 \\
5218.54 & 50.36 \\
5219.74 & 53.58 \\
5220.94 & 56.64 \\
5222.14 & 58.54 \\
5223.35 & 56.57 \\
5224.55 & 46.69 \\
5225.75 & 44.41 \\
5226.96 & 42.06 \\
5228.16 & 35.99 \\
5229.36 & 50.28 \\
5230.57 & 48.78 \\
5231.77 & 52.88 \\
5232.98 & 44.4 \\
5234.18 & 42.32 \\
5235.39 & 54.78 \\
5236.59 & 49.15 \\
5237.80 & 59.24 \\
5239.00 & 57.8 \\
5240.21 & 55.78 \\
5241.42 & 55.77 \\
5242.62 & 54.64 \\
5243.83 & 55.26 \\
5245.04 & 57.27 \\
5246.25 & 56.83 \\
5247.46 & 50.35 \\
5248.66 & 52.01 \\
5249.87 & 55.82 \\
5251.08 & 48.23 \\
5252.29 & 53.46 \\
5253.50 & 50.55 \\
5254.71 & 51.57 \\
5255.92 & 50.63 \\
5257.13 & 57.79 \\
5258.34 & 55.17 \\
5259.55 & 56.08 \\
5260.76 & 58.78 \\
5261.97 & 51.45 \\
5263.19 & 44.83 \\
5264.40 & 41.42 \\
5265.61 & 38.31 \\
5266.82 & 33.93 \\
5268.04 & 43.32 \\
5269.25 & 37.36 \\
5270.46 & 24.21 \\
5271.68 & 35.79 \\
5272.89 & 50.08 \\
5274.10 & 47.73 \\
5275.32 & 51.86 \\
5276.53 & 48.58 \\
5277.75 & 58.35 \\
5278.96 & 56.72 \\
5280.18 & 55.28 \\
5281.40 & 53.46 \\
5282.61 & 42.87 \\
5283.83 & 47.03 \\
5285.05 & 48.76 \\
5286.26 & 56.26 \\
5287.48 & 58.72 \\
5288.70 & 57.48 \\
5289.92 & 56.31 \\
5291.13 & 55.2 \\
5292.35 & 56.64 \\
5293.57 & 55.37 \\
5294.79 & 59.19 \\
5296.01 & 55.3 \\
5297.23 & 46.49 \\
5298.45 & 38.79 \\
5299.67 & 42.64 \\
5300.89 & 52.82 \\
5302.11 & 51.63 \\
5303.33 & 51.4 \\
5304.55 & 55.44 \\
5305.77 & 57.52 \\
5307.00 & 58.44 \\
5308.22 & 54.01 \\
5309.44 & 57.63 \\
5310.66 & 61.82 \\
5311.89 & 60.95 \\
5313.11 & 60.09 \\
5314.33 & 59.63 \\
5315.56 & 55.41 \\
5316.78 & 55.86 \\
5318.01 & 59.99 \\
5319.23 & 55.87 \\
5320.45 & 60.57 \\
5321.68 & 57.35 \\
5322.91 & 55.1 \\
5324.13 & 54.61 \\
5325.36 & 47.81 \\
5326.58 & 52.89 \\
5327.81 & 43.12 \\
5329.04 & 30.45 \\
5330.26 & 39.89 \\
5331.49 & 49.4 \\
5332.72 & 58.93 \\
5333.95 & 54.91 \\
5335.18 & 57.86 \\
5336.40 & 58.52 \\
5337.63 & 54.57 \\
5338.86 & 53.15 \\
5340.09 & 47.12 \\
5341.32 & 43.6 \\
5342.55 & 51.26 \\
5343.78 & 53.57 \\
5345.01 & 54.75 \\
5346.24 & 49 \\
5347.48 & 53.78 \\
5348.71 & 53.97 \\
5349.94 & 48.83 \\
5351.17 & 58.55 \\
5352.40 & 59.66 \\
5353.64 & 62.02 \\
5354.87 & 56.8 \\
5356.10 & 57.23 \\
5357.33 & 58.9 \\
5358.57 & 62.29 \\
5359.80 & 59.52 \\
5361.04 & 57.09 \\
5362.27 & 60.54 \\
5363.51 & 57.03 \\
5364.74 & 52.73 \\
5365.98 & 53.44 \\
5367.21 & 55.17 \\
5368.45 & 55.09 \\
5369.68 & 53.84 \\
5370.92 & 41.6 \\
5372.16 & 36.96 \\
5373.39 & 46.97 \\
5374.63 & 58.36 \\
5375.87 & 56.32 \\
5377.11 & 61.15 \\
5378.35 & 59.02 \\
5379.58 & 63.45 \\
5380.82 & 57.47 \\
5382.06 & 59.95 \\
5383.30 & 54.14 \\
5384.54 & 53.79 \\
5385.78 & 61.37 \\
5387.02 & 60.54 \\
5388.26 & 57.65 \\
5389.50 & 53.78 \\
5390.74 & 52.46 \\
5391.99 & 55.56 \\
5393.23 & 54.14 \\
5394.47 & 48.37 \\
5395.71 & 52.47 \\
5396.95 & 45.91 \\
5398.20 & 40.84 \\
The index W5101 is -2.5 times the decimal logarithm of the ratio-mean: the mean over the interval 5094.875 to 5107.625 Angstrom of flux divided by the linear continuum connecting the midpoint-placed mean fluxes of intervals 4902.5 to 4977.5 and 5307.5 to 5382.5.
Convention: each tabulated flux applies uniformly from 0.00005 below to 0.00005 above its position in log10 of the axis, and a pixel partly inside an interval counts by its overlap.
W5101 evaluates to 0.32 mag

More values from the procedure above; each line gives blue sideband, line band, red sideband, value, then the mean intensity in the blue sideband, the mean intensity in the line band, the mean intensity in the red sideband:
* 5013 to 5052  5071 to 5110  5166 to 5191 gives -0.086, 42.1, 39.1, 27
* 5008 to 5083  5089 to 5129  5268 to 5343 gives 0.129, 41.7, 39.2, 52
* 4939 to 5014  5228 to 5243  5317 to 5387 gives 0.009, 46.3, 51.3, 54.2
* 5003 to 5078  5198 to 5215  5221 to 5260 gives 0.302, 41.9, 38.1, 52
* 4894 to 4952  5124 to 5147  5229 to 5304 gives 0.326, 50.3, 37.4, 50.7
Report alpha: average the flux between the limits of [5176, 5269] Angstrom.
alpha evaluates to 44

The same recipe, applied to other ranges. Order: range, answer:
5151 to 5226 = 36.6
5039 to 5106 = 40.7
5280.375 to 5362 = 53.9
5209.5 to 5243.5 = 49.2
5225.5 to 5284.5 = 49.4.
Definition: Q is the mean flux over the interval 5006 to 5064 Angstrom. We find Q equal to 42.6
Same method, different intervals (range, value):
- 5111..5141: 38.7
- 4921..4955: 50.1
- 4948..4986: 47.2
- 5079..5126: 39.3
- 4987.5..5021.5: 43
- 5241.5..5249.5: 54.6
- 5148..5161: 37.8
